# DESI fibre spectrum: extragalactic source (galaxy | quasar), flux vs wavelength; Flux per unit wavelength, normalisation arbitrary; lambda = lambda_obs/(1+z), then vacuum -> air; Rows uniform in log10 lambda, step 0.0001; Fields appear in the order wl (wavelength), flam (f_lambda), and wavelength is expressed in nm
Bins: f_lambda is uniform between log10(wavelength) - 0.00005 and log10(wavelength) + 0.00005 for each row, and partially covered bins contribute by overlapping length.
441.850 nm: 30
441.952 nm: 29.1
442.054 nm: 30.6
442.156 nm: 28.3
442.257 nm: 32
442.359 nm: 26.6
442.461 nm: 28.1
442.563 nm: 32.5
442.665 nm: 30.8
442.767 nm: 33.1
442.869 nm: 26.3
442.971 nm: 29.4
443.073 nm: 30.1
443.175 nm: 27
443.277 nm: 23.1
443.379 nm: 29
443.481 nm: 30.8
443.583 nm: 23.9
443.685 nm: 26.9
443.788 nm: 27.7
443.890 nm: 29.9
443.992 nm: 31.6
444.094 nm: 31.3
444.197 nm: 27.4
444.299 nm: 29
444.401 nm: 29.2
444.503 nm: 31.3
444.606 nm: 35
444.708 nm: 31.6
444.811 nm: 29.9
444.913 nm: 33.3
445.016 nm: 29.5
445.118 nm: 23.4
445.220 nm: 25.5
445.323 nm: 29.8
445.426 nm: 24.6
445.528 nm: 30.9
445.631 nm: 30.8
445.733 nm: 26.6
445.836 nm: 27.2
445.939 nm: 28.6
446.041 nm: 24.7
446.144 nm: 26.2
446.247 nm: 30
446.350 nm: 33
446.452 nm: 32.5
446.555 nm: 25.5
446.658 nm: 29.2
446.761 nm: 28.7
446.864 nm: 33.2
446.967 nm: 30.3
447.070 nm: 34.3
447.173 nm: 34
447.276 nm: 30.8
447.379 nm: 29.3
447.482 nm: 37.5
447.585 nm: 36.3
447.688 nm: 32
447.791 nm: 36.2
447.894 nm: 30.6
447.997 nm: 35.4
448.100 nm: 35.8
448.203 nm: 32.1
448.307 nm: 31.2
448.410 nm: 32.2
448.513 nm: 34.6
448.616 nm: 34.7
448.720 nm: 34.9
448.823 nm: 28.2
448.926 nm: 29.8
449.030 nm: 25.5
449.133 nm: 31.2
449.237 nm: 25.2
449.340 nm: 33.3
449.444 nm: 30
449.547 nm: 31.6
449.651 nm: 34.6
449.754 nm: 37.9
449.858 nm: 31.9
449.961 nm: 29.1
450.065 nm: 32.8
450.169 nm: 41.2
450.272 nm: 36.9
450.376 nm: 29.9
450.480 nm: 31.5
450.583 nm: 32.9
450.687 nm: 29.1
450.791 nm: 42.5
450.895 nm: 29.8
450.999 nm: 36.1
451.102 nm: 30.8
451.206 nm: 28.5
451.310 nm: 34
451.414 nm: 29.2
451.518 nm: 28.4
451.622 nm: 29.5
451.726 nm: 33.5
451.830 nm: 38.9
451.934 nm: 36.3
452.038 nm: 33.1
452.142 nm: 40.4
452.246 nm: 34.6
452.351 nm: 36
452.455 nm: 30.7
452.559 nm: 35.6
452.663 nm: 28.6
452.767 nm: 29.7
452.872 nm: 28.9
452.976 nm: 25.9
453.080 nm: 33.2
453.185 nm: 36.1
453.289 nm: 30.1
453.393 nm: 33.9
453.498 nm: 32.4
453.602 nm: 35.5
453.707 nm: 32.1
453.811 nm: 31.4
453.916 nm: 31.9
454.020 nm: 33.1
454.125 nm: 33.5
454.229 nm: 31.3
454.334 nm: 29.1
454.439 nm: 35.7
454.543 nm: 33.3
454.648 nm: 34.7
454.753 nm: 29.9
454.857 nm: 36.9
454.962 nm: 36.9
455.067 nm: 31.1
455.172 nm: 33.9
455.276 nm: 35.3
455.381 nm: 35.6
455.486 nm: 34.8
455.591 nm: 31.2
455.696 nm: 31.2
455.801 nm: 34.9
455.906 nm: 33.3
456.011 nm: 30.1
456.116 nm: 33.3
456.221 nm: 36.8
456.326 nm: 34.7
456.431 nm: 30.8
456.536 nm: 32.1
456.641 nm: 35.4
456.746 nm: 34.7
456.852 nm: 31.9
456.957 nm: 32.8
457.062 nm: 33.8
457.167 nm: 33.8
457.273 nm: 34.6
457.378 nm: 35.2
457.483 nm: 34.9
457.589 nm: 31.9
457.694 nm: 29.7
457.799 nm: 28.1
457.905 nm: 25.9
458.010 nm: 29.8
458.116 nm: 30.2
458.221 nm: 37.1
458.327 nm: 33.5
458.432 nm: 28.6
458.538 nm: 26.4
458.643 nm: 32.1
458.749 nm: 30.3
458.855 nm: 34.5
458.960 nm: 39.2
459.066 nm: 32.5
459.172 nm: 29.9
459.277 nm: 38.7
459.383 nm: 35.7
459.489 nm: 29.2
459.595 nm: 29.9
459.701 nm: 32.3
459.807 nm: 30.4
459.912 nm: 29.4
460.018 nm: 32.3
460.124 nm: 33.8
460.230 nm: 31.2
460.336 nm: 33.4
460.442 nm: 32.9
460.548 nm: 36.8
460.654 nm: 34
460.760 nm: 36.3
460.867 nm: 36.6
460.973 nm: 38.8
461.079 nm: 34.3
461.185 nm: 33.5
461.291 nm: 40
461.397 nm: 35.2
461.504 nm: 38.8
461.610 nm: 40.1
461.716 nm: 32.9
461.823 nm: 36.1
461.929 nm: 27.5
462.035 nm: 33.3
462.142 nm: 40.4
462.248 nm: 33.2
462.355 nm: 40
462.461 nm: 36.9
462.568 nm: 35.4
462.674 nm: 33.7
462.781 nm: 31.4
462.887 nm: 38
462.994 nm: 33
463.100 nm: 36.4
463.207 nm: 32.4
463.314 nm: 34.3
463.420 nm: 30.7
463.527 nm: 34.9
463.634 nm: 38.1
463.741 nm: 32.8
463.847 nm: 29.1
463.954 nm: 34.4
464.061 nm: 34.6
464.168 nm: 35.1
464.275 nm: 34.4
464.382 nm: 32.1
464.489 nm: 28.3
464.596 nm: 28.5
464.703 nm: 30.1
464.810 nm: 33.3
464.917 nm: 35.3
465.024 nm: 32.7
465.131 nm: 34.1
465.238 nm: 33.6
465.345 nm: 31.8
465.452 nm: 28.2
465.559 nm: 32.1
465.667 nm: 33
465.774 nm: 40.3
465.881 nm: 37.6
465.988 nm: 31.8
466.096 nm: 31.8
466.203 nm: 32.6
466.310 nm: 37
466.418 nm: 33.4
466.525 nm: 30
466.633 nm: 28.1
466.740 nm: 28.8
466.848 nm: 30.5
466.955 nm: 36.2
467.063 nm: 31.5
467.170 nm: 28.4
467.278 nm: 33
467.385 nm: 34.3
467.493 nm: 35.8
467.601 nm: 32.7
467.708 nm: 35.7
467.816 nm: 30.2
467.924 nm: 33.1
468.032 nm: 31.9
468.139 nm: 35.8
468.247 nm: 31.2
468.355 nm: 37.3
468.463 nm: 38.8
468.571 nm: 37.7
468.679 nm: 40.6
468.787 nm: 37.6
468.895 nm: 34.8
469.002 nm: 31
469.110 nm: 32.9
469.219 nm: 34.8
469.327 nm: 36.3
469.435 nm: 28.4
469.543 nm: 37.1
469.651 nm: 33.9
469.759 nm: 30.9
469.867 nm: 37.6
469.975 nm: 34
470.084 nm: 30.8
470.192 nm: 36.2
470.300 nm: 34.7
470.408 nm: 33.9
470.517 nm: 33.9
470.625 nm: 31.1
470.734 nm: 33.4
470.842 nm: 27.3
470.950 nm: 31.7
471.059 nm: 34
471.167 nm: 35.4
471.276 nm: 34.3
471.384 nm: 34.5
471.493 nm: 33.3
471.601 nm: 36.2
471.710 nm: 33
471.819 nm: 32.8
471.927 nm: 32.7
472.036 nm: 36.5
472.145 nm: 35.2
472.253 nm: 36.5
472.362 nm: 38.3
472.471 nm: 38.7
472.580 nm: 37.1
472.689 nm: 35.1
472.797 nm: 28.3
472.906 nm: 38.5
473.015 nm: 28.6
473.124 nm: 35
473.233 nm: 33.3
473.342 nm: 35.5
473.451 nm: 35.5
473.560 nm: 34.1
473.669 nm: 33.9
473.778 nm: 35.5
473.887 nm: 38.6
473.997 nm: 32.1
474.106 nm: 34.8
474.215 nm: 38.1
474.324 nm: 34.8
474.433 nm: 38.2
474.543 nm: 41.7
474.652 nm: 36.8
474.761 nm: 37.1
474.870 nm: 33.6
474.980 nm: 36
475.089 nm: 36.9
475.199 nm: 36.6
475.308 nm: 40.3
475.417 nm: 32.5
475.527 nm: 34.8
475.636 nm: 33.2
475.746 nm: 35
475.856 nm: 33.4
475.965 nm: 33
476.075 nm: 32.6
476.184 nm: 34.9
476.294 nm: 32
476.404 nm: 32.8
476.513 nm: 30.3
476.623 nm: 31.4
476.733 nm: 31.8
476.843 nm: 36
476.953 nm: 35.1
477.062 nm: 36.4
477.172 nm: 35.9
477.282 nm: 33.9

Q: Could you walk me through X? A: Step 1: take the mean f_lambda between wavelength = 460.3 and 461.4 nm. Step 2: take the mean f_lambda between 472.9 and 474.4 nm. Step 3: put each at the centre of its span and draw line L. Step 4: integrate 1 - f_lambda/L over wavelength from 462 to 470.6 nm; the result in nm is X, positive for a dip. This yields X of 0.380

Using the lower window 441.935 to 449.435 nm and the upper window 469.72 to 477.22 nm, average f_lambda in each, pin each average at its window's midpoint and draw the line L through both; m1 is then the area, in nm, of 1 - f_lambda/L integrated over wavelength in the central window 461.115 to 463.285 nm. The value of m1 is -0.17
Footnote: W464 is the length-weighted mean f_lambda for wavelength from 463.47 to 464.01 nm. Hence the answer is 33.8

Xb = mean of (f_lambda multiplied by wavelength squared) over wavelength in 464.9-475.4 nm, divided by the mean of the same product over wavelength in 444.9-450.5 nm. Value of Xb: 1.21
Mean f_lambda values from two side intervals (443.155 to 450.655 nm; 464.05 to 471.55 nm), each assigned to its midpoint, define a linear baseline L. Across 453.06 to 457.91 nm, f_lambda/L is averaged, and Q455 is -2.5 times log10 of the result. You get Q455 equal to -0.04 mag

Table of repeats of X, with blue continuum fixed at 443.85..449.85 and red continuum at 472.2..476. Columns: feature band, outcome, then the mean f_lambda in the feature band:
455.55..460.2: 0.04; 32.4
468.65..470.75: 0.04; 34.1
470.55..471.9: 0.07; 33.1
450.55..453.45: -0.09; 32.7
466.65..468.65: 0.05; 33.5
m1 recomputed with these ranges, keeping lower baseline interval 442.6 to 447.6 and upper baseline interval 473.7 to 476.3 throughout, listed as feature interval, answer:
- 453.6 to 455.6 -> -0.12 nm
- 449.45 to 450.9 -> -0.15 nm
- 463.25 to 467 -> 0.08 nm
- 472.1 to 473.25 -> 0.00 nm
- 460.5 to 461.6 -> -0.13 nm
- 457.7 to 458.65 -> 0.06 nm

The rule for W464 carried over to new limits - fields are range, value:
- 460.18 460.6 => 33.6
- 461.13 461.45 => 36.3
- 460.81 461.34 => 36.6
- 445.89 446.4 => 28.5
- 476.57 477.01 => 33.6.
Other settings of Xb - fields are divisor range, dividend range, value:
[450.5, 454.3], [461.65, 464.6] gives 1.09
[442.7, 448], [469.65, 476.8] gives 1.30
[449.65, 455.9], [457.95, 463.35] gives 1.06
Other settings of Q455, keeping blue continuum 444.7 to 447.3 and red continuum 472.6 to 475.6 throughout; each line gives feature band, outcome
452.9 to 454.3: -0.043 mag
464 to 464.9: 0.038 mag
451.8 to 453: -0.087 mag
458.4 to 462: -0.041 mag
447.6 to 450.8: -0.091 mag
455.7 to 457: -0.058 mag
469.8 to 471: 0.048 mag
